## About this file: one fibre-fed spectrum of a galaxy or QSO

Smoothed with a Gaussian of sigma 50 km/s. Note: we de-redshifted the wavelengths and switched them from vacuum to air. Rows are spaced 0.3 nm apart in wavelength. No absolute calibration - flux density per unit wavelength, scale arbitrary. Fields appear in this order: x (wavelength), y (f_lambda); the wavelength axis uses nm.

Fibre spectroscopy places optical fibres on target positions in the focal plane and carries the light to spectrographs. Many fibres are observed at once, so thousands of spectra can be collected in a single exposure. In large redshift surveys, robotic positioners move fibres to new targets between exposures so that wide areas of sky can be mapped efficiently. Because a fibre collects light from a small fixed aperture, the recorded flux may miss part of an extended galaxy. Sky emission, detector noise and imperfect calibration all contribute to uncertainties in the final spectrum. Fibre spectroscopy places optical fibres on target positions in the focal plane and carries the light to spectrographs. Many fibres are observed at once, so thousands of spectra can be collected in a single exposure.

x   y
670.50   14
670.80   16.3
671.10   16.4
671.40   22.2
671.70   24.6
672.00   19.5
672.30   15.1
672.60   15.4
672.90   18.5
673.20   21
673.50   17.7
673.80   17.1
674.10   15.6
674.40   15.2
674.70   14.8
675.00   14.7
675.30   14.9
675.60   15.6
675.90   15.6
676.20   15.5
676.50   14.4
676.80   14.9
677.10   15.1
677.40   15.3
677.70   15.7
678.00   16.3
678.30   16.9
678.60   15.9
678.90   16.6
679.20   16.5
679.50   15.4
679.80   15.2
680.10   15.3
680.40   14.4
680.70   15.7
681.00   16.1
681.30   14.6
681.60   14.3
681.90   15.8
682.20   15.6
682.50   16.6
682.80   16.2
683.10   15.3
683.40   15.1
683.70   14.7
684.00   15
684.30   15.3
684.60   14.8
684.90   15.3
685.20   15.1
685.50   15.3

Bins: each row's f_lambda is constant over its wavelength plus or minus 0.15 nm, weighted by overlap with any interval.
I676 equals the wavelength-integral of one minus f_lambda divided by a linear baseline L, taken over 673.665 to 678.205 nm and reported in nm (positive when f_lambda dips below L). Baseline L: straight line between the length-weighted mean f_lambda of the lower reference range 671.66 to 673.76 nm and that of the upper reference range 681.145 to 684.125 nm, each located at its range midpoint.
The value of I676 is 0.53 nm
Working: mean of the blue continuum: 18.4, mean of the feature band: 15.4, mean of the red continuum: 15.3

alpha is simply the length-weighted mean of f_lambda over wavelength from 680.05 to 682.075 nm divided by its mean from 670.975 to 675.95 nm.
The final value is 0.88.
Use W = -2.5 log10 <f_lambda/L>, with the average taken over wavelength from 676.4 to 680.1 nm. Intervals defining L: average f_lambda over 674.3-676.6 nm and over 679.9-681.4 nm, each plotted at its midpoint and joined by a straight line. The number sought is -0.04 mag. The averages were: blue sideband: 15.1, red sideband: 15.2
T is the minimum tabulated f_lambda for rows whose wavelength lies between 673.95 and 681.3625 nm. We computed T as 14.4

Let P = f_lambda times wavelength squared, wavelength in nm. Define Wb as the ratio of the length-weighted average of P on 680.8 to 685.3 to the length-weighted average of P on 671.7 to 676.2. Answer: 0.9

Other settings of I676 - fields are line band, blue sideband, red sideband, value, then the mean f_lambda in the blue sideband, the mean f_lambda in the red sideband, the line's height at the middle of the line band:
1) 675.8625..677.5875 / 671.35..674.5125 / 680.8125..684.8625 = 0.20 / 18.3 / 15.3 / 17.1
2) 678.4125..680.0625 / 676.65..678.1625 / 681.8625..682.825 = -0.02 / 15.5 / 16.1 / 15.7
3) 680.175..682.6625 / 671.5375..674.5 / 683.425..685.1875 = 0.06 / 18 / 15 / 15.8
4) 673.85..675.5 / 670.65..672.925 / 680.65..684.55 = 0.23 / 18.5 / 15.4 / 17.7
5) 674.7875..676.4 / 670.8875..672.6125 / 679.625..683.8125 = 0.22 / 19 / 15.4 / 17.6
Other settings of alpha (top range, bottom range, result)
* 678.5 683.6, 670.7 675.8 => 0.90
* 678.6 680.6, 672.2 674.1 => 0.90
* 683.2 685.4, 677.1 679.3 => 0.94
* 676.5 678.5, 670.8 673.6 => 0.83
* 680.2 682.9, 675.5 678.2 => 1.00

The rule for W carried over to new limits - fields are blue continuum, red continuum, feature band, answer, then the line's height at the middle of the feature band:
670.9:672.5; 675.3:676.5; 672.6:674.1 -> -0.012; 17.8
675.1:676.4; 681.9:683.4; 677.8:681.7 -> -0.002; 15.6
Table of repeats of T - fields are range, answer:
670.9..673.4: 15.1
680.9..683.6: 14.3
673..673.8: 17.1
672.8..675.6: 14.7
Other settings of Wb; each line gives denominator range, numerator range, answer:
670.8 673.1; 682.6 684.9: 0.84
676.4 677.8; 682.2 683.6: 1.06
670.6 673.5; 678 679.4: 0.90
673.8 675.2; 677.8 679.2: 1.09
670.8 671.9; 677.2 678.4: 0.80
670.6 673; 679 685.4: 0.86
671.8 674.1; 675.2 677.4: 0.86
